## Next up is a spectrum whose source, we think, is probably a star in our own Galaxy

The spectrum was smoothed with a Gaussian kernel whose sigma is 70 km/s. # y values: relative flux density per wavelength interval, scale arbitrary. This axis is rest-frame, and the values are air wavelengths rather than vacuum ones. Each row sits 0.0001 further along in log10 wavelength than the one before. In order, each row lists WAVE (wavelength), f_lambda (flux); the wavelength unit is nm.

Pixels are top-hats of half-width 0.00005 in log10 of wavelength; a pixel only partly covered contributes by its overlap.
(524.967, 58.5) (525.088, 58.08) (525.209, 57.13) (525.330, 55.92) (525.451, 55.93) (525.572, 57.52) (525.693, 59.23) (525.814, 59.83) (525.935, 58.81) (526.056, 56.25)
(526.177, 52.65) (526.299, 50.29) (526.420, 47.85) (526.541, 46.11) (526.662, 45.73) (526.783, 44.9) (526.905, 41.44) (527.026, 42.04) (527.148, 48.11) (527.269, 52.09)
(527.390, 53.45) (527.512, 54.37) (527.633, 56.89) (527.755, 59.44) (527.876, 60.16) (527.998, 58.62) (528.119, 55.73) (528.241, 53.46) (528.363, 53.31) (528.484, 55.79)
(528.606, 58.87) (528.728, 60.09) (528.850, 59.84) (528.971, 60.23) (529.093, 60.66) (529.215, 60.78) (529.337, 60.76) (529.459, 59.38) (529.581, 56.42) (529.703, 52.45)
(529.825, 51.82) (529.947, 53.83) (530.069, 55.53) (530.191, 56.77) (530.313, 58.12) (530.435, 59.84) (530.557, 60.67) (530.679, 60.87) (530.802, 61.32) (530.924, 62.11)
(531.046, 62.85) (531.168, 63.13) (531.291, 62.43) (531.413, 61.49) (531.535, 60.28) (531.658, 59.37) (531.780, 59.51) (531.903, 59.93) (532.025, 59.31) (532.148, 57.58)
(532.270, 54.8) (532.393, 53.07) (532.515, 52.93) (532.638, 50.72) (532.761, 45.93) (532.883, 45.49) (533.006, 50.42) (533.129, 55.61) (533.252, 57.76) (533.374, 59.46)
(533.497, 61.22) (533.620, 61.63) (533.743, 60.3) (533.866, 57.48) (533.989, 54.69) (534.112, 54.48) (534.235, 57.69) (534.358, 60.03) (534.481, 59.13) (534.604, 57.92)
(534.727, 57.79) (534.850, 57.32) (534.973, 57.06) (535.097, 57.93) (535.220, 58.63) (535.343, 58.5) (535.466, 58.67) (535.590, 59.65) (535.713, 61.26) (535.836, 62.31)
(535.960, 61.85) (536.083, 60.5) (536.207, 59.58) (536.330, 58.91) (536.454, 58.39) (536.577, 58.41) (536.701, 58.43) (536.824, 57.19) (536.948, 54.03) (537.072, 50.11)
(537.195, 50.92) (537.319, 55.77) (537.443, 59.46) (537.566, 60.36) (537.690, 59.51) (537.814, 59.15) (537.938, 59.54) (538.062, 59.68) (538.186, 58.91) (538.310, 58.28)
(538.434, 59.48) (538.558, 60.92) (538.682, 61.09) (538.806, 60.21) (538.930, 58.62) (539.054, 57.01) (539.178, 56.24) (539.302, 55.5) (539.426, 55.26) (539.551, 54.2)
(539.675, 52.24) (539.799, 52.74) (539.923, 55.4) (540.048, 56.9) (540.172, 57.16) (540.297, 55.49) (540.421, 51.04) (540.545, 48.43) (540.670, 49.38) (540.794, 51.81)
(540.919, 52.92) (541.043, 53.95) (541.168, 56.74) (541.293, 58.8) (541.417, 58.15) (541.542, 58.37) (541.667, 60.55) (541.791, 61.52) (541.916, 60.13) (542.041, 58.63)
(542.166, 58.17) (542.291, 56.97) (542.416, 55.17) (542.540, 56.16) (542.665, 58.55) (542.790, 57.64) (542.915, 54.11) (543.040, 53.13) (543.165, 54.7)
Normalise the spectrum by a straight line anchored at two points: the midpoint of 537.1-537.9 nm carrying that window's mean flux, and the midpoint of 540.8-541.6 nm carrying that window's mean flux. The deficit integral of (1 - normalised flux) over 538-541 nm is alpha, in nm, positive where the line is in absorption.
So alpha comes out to 0.05 nm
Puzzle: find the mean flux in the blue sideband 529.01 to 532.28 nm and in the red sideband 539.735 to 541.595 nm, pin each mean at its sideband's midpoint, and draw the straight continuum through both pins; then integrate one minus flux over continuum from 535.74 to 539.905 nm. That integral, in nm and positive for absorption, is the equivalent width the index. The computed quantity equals -0.146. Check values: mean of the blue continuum 59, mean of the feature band 57.7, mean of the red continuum 54.5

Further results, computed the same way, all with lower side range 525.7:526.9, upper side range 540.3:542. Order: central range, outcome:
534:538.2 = -0.31 nm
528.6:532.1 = -0.46 nm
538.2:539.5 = -0.08 nm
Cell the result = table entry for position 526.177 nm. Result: 52.65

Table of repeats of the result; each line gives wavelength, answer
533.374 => 59.46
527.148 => 48.11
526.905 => 41.44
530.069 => 55.53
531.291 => 62.43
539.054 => 57.01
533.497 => 61.22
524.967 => 58.5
